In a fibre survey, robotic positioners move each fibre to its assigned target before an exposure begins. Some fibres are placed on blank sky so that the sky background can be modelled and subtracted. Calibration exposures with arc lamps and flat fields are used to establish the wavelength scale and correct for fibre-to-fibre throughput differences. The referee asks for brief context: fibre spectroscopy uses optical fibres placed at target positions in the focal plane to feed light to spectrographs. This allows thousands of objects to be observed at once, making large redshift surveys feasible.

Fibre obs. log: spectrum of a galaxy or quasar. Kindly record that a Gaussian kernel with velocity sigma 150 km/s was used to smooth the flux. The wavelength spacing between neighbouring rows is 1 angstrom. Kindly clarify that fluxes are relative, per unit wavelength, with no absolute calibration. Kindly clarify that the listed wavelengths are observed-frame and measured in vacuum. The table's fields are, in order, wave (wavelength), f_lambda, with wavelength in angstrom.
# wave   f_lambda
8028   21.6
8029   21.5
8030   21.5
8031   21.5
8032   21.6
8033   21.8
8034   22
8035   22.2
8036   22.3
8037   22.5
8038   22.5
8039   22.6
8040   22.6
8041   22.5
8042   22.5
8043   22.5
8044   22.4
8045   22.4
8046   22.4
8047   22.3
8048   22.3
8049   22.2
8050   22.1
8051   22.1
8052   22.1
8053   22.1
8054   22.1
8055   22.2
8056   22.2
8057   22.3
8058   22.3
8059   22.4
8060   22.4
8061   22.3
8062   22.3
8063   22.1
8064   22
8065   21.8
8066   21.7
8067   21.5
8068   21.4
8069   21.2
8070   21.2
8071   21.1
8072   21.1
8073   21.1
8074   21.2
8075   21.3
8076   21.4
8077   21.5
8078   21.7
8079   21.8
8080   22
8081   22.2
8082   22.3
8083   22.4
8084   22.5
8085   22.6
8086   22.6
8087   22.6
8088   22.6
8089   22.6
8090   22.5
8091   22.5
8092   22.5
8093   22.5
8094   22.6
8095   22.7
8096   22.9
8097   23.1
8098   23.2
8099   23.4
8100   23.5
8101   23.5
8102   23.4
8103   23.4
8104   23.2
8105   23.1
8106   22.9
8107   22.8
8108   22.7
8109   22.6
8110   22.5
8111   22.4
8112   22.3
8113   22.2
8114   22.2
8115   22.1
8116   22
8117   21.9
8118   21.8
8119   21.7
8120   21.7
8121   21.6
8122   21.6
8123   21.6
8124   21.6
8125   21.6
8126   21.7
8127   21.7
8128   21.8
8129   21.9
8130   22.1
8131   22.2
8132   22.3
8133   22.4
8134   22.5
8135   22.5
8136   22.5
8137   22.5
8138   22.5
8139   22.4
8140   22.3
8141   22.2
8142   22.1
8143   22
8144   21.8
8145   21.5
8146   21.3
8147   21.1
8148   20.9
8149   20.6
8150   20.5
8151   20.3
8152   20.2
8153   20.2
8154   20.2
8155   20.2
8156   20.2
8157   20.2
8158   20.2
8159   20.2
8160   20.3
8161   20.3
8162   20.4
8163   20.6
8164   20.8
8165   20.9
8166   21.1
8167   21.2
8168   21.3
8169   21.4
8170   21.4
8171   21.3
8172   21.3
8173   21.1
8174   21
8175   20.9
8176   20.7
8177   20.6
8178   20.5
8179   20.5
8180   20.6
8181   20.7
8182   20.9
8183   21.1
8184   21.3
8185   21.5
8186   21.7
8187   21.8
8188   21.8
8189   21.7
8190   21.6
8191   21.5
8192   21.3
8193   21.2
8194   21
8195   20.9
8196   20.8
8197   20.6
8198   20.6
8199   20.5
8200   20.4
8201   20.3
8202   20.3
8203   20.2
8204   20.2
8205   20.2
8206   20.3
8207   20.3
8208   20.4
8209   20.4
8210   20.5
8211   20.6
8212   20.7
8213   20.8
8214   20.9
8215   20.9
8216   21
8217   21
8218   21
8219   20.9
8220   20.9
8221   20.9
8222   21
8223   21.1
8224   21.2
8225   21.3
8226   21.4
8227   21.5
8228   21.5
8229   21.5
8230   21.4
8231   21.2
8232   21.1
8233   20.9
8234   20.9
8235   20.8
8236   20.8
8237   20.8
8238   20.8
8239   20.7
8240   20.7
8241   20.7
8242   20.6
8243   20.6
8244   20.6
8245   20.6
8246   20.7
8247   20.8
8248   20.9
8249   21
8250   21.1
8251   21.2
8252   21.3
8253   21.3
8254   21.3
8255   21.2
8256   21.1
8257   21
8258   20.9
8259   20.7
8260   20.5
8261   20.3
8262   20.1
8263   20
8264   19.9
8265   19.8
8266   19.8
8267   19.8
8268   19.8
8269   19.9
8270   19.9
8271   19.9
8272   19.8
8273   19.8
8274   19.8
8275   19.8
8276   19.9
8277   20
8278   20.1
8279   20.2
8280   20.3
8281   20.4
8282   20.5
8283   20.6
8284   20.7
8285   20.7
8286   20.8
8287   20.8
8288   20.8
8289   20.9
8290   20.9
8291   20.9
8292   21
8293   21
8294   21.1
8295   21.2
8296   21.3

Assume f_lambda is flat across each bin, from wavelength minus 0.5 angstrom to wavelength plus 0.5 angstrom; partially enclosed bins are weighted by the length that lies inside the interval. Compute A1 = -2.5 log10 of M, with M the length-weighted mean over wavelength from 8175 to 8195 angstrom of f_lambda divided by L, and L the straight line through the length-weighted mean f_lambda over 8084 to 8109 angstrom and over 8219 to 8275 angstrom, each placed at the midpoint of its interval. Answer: 0.02 mag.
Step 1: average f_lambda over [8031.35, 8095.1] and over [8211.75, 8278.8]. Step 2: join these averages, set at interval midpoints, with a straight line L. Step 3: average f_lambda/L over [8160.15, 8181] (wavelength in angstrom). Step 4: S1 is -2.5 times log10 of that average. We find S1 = 0.020 mag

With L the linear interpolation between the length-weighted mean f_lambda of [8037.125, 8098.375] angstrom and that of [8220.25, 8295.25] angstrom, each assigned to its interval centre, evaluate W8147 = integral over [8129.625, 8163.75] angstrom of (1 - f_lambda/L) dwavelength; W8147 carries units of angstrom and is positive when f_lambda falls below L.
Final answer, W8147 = 0.4 angstrom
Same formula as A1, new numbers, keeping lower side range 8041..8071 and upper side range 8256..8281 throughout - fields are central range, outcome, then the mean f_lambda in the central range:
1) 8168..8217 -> 0.00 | 20.9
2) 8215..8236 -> -0.03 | 21.1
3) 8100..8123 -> -0.04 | 22.4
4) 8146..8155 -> 0.04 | 20.5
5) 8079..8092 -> -0.03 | 22.4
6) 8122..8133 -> -0.02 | 21.9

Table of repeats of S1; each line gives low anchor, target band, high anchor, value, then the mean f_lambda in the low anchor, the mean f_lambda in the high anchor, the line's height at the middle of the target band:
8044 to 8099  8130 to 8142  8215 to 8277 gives -0.04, 22.1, 20.7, 21.6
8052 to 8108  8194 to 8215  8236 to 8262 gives 0.04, 22.3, 20.8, 21.2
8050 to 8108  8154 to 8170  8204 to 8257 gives 0.05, 22.3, 20.9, 21.5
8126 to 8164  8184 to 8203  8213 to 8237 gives 0.01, 21.3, 21.1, 21.2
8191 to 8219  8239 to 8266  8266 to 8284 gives -0.02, 20.7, 20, 20.2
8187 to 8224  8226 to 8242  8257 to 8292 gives -0.02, 20.8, 20.3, 20.6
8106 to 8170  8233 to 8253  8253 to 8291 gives -0.01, 21.5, 20.4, 20.6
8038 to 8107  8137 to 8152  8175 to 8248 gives 0.00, 22.3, 20.9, 21.6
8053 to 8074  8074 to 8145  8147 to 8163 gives -0.06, 21.8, 20.4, 21.1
